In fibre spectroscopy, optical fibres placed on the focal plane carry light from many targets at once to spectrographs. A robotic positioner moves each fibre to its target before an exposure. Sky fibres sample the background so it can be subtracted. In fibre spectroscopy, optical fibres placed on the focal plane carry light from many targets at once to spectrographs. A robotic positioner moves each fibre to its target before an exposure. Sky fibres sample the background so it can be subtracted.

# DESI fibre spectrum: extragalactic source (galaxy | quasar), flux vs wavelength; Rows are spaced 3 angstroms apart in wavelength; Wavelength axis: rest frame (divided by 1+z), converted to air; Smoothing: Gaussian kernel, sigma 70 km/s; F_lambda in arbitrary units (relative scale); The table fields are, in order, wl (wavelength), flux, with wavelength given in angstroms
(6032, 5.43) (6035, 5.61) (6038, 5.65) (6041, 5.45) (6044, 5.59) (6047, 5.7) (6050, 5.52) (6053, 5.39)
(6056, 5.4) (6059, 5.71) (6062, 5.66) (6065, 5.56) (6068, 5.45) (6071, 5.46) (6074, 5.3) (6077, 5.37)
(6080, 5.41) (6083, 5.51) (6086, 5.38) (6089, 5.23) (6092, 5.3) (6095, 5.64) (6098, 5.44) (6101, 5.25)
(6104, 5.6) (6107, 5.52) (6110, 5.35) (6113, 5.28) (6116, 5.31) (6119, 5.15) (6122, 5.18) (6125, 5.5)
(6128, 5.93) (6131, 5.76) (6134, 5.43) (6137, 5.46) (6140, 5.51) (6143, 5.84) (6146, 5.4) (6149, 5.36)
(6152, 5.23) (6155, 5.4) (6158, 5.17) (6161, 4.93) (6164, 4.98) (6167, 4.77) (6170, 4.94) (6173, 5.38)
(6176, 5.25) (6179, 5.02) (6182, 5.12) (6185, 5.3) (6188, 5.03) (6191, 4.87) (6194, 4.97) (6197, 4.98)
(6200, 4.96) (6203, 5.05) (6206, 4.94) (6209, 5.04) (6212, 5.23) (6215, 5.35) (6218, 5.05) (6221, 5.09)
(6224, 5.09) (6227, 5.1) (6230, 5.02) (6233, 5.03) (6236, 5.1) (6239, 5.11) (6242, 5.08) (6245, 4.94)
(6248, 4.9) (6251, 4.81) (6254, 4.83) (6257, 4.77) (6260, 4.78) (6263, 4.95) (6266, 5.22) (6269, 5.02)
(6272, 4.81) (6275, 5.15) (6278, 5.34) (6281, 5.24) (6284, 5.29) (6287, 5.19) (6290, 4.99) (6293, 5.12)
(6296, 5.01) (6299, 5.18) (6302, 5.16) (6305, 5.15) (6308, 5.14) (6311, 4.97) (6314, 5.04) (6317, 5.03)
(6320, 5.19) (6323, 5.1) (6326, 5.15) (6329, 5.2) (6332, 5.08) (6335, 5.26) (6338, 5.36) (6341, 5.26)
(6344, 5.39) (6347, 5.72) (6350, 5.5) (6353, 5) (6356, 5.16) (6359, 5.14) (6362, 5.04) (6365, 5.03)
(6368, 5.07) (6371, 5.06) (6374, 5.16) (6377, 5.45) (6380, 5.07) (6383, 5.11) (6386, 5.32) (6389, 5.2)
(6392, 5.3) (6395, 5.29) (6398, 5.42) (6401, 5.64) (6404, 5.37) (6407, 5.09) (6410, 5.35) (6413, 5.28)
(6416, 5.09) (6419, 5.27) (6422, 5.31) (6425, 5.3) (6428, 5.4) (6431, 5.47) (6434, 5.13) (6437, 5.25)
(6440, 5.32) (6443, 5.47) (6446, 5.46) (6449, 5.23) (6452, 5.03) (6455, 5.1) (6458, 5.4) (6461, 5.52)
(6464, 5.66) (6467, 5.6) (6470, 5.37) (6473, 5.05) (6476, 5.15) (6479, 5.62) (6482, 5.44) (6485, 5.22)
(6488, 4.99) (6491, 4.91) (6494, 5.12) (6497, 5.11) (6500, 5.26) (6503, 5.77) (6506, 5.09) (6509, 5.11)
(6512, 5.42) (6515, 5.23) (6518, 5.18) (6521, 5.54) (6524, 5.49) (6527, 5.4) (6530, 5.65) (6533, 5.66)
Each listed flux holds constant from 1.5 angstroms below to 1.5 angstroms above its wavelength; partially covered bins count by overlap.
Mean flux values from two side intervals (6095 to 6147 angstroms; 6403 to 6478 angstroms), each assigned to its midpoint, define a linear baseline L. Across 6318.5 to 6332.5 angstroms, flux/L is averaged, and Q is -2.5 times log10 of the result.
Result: 0.05 mag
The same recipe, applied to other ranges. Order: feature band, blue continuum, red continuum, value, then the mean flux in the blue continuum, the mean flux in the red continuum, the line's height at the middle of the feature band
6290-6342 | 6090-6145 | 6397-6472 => 0.05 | 5.47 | 5.34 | 5.39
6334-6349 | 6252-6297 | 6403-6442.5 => -0.05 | 5.05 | 5.28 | 5.15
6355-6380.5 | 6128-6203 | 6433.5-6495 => 0.03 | 5.22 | 5.29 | 5.27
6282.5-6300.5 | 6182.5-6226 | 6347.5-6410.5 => 0.00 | 5.07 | 5.23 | 5.15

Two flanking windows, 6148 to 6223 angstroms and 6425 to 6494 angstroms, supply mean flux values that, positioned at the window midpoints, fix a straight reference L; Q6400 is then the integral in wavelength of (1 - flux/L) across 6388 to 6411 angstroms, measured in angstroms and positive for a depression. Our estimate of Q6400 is -0.33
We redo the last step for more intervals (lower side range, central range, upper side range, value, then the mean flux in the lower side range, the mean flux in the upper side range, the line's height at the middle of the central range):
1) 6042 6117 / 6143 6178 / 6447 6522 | 1.5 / 5.45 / 5.28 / 5.42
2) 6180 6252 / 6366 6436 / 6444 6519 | -0.7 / 5.05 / 5.28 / 5.21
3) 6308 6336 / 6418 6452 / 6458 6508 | -0.4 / 5.11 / 5.31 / 5.25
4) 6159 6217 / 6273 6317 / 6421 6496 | 0.2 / 5.06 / 5.3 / 5.15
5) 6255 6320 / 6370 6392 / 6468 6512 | -0.2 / 5.07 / 5.24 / 5.15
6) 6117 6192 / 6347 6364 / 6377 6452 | 0.3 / 5.28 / 5.3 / 5.29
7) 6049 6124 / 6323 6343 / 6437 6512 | 0.5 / 5.41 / 5.29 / 5.34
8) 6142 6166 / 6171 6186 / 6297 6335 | 0.1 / 5.27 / 5.12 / 5.24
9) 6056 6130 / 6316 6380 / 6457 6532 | 2.0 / 5.44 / 5.33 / 5.37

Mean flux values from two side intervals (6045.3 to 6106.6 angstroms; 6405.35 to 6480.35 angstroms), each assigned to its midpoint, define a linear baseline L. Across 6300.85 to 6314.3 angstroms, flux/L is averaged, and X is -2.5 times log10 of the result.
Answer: 0.06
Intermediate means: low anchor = 5.47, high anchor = 5.32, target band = 5.09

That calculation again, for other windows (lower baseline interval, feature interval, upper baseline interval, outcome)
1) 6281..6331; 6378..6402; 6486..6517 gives -0.028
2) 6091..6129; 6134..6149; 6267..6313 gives -0.032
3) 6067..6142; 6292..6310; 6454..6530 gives 0.052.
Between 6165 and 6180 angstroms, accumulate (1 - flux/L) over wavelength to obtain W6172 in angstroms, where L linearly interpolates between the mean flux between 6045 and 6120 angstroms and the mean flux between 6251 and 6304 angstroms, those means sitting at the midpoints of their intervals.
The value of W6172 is 0.54 angstroms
